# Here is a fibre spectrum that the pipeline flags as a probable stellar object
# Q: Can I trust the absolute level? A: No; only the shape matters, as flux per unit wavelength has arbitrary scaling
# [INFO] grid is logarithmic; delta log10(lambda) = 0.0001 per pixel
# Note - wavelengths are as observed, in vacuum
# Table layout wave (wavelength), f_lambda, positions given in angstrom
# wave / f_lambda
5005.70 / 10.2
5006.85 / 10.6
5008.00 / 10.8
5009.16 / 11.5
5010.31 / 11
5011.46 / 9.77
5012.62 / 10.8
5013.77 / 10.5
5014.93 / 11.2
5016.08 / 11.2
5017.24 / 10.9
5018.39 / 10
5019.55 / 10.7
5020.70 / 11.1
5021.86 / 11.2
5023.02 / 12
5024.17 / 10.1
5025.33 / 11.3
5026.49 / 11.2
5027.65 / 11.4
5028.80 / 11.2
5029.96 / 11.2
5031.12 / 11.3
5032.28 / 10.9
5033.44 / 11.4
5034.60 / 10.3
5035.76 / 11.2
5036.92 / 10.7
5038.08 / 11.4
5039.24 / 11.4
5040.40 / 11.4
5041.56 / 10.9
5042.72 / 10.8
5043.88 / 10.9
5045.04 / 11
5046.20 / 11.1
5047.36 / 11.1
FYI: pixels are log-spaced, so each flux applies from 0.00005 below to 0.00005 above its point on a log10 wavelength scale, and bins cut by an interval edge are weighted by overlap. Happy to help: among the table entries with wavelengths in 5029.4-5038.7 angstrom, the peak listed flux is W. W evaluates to 11.4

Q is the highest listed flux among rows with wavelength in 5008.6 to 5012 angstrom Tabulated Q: 11.5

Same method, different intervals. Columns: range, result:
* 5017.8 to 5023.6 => 12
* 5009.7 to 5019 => 11.2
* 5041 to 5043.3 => 10.9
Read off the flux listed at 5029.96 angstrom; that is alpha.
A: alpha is 11.2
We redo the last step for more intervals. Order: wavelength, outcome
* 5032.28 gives 10.9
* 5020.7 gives 11.1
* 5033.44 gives 11.4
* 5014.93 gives 11.2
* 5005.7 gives 10.2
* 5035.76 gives 11.2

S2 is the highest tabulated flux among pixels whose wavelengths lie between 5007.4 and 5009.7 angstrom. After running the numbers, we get 11.5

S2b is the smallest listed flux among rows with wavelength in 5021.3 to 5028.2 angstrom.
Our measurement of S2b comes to 10.1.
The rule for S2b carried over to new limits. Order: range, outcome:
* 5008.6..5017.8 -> 9.77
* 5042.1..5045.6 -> 10.8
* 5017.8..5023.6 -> 10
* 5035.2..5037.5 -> 10.7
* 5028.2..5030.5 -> 11.2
